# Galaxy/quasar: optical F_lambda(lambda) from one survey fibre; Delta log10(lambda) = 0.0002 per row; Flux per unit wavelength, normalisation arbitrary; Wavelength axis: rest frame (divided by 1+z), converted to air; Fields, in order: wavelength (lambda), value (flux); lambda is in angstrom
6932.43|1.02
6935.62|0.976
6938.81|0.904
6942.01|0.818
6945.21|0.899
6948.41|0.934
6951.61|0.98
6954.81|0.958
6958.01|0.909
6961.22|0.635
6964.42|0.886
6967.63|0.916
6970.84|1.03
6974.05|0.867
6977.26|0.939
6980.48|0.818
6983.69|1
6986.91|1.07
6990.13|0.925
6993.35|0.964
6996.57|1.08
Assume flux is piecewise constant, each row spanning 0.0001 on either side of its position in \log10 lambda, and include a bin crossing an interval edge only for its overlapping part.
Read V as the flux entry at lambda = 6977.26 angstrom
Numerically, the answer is 0.939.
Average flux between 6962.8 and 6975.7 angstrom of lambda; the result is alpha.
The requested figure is 0.925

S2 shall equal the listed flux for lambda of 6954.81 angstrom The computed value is 0.958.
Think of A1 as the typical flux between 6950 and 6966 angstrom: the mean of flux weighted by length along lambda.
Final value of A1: 0.874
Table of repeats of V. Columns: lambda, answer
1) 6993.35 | 0.964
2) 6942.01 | 0.818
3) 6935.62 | 0.976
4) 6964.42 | 0.886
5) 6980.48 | 0.818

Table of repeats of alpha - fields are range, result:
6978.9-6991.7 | 0.954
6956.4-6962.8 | 0.773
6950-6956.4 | 0.969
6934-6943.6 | 0.9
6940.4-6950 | 0.883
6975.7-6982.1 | 0.878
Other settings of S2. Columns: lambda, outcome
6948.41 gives 0.934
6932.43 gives 1.02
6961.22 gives 0.635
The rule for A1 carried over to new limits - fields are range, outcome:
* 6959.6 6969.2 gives 0.812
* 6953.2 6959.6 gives 0.934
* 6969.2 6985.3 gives 0.931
